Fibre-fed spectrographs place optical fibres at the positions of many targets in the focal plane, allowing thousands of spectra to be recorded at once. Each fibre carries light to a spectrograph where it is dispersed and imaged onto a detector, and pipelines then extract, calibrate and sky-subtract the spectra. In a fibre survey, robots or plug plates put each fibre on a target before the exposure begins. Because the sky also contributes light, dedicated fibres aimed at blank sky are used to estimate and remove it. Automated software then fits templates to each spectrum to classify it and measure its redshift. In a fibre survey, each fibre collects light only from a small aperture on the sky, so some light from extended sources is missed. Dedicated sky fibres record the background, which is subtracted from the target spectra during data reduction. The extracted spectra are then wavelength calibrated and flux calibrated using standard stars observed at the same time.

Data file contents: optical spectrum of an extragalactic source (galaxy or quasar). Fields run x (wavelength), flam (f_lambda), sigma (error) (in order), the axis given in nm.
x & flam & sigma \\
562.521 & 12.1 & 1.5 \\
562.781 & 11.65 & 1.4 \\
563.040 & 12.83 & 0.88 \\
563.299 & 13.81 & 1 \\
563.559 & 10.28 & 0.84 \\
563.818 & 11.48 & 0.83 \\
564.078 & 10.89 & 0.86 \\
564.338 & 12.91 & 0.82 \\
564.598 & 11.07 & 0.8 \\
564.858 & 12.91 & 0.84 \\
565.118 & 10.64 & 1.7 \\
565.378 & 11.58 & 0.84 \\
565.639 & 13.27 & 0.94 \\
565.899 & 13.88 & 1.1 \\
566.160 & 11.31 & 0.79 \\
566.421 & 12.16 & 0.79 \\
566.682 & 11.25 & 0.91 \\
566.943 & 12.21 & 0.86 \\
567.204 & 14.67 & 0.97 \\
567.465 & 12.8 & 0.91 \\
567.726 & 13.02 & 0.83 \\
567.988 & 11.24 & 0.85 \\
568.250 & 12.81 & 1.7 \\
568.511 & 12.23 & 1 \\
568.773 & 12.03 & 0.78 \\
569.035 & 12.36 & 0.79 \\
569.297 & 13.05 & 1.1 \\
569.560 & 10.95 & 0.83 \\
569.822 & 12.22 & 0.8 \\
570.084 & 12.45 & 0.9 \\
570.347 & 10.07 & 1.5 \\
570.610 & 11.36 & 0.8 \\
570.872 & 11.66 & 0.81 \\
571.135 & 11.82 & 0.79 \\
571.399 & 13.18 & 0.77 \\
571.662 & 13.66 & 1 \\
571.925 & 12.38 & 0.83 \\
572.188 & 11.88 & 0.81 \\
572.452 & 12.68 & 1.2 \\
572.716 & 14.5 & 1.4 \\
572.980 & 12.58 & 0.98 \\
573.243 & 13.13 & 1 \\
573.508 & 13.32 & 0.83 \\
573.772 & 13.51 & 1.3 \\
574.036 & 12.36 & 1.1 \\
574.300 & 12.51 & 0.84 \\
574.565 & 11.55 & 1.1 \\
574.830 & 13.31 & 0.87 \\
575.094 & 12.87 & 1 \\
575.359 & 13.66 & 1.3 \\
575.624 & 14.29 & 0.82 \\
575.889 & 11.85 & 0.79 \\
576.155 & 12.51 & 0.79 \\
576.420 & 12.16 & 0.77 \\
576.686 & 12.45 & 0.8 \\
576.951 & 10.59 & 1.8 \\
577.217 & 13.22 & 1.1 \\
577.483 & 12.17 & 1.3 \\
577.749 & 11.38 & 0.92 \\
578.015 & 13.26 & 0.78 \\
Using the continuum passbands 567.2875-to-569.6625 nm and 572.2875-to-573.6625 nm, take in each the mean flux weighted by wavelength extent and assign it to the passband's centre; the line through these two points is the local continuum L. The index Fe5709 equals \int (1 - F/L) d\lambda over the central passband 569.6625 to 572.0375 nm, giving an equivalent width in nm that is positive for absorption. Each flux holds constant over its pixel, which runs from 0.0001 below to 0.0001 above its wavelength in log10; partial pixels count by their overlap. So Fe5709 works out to 0.13 nm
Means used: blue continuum 12.3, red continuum 13.2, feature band 12.1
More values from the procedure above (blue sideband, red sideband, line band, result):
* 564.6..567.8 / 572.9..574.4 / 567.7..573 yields 0.18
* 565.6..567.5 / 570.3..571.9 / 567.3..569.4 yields -0.01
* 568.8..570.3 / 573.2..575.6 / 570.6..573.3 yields -0.03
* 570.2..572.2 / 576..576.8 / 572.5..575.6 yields -0.22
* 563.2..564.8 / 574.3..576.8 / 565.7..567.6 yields -0.11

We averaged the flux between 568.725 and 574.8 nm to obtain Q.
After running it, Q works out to 12.4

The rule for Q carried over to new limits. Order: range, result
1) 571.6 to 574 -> 13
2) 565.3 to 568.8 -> 12.5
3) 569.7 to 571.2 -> 11.6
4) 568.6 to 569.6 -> 12.2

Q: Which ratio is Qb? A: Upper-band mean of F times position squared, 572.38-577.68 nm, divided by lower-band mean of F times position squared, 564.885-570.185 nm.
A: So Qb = 1.06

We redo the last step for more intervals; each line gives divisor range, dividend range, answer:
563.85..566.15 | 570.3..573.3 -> 1.06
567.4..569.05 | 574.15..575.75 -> 1.08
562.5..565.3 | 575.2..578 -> 1.10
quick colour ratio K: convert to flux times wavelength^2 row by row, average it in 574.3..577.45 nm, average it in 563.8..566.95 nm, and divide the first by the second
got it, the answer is 1.1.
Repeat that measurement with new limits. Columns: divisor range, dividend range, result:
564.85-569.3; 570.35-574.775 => 1.03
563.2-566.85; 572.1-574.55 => 1.11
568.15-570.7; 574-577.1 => 1.07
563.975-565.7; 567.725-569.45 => 1.05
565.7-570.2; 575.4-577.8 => 1.03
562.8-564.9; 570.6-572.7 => 1.07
